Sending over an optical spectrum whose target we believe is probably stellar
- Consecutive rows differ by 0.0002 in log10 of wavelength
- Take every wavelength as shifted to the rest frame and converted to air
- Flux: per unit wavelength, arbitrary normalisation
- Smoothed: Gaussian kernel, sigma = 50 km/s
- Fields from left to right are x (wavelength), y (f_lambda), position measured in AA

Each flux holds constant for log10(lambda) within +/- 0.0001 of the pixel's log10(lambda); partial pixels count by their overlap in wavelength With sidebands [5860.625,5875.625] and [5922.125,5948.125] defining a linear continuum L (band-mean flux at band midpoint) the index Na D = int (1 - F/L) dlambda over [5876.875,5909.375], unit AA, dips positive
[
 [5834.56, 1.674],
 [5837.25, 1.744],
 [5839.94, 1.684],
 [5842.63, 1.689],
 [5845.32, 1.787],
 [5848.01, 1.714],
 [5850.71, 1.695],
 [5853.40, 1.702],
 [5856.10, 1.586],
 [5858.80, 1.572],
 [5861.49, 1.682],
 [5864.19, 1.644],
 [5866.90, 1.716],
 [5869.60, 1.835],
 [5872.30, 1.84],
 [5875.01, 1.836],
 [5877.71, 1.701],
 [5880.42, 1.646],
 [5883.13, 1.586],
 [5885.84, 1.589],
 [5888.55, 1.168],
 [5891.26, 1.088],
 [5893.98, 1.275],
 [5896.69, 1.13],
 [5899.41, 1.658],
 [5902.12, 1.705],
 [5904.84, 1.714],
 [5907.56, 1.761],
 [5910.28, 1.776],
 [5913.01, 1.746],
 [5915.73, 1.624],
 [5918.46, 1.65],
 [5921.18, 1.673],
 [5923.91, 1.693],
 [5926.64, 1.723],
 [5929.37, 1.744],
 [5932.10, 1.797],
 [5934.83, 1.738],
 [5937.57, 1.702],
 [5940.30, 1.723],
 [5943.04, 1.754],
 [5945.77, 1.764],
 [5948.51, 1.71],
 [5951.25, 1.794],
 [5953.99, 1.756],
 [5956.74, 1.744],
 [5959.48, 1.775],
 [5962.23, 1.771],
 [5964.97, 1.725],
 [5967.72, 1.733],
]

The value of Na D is 4.6 AA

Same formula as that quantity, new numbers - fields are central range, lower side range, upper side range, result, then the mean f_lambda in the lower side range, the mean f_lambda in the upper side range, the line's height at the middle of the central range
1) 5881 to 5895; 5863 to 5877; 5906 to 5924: 3.10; 1.77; 1.7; 1.74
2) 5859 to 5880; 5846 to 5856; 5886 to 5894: -3.89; 1.69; 1.22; 1.47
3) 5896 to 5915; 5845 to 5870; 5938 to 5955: 0.66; 1.68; 1.75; 1.72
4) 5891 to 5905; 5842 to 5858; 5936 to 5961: 2.34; 1.69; 1.75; 1.72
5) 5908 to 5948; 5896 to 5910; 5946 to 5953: -0.61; 1.63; 1.75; 1.7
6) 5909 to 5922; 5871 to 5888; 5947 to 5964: 0.15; 1.67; 1.76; 1.71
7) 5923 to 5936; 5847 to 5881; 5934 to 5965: -0.02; 1.71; 1.75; 1.74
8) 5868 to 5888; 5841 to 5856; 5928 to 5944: 0.25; 1.71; 1.74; 1.72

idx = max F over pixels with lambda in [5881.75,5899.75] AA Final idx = 1.658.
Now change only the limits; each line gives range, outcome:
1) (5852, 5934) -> 1.84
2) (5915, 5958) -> 1.797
